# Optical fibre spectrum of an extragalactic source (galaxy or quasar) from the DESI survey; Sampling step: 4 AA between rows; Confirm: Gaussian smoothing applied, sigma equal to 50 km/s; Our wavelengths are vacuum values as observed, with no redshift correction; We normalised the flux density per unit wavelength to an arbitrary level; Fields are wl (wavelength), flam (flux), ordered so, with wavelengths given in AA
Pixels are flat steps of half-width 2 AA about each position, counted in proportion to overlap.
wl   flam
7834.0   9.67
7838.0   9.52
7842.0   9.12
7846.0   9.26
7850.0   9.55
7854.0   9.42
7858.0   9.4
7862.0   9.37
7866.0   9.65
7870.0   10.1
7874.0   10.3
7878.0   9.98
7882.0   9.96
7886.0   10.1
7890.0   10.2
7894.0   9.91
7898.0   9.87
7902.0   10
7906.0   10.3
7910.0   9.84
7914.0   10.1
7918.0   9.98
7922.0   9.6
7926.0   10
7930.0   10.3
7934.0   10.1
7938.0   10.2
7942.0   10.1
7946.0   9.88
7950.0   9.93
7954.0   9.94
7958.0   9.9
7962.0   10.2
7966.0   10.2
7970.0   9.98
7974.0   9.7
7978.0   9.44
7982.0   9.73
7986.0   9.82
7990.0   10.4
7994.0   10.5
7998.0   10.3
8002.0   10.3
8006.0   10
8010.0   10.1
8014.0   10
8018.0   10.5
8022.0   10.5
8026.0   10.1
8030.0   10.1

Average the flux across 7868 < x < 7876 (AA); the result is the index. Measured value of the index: 10.2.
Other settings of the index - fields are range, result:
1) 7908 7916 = 9.97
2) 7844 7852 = 9.41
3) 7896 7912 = 10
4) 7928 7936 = 10.2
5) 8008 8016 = 10.1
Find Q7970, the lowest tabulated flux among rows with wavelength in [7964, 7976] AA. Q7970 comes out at 9.7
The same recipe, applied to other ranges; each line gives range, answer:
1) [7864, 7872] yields 9.65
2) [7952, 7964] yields 9.9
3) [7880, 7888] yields 9.96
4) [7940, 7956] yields 9.88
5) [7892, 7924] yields 9.6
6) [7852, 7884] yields 9.37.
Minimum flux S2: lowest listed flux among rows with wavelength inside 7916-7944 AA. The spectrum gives 9.6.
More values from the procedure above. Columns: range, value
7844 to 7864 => 9.26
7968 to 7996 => 9.44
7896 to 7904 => 9.87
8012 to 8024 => 10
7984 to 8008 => 9.82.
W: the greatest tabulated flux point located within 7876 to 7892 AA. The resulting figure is 10.2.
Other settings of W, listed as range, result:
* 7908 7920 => 10.1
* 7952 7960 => 9.94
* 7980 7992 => 10.4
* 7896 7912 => 10.3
